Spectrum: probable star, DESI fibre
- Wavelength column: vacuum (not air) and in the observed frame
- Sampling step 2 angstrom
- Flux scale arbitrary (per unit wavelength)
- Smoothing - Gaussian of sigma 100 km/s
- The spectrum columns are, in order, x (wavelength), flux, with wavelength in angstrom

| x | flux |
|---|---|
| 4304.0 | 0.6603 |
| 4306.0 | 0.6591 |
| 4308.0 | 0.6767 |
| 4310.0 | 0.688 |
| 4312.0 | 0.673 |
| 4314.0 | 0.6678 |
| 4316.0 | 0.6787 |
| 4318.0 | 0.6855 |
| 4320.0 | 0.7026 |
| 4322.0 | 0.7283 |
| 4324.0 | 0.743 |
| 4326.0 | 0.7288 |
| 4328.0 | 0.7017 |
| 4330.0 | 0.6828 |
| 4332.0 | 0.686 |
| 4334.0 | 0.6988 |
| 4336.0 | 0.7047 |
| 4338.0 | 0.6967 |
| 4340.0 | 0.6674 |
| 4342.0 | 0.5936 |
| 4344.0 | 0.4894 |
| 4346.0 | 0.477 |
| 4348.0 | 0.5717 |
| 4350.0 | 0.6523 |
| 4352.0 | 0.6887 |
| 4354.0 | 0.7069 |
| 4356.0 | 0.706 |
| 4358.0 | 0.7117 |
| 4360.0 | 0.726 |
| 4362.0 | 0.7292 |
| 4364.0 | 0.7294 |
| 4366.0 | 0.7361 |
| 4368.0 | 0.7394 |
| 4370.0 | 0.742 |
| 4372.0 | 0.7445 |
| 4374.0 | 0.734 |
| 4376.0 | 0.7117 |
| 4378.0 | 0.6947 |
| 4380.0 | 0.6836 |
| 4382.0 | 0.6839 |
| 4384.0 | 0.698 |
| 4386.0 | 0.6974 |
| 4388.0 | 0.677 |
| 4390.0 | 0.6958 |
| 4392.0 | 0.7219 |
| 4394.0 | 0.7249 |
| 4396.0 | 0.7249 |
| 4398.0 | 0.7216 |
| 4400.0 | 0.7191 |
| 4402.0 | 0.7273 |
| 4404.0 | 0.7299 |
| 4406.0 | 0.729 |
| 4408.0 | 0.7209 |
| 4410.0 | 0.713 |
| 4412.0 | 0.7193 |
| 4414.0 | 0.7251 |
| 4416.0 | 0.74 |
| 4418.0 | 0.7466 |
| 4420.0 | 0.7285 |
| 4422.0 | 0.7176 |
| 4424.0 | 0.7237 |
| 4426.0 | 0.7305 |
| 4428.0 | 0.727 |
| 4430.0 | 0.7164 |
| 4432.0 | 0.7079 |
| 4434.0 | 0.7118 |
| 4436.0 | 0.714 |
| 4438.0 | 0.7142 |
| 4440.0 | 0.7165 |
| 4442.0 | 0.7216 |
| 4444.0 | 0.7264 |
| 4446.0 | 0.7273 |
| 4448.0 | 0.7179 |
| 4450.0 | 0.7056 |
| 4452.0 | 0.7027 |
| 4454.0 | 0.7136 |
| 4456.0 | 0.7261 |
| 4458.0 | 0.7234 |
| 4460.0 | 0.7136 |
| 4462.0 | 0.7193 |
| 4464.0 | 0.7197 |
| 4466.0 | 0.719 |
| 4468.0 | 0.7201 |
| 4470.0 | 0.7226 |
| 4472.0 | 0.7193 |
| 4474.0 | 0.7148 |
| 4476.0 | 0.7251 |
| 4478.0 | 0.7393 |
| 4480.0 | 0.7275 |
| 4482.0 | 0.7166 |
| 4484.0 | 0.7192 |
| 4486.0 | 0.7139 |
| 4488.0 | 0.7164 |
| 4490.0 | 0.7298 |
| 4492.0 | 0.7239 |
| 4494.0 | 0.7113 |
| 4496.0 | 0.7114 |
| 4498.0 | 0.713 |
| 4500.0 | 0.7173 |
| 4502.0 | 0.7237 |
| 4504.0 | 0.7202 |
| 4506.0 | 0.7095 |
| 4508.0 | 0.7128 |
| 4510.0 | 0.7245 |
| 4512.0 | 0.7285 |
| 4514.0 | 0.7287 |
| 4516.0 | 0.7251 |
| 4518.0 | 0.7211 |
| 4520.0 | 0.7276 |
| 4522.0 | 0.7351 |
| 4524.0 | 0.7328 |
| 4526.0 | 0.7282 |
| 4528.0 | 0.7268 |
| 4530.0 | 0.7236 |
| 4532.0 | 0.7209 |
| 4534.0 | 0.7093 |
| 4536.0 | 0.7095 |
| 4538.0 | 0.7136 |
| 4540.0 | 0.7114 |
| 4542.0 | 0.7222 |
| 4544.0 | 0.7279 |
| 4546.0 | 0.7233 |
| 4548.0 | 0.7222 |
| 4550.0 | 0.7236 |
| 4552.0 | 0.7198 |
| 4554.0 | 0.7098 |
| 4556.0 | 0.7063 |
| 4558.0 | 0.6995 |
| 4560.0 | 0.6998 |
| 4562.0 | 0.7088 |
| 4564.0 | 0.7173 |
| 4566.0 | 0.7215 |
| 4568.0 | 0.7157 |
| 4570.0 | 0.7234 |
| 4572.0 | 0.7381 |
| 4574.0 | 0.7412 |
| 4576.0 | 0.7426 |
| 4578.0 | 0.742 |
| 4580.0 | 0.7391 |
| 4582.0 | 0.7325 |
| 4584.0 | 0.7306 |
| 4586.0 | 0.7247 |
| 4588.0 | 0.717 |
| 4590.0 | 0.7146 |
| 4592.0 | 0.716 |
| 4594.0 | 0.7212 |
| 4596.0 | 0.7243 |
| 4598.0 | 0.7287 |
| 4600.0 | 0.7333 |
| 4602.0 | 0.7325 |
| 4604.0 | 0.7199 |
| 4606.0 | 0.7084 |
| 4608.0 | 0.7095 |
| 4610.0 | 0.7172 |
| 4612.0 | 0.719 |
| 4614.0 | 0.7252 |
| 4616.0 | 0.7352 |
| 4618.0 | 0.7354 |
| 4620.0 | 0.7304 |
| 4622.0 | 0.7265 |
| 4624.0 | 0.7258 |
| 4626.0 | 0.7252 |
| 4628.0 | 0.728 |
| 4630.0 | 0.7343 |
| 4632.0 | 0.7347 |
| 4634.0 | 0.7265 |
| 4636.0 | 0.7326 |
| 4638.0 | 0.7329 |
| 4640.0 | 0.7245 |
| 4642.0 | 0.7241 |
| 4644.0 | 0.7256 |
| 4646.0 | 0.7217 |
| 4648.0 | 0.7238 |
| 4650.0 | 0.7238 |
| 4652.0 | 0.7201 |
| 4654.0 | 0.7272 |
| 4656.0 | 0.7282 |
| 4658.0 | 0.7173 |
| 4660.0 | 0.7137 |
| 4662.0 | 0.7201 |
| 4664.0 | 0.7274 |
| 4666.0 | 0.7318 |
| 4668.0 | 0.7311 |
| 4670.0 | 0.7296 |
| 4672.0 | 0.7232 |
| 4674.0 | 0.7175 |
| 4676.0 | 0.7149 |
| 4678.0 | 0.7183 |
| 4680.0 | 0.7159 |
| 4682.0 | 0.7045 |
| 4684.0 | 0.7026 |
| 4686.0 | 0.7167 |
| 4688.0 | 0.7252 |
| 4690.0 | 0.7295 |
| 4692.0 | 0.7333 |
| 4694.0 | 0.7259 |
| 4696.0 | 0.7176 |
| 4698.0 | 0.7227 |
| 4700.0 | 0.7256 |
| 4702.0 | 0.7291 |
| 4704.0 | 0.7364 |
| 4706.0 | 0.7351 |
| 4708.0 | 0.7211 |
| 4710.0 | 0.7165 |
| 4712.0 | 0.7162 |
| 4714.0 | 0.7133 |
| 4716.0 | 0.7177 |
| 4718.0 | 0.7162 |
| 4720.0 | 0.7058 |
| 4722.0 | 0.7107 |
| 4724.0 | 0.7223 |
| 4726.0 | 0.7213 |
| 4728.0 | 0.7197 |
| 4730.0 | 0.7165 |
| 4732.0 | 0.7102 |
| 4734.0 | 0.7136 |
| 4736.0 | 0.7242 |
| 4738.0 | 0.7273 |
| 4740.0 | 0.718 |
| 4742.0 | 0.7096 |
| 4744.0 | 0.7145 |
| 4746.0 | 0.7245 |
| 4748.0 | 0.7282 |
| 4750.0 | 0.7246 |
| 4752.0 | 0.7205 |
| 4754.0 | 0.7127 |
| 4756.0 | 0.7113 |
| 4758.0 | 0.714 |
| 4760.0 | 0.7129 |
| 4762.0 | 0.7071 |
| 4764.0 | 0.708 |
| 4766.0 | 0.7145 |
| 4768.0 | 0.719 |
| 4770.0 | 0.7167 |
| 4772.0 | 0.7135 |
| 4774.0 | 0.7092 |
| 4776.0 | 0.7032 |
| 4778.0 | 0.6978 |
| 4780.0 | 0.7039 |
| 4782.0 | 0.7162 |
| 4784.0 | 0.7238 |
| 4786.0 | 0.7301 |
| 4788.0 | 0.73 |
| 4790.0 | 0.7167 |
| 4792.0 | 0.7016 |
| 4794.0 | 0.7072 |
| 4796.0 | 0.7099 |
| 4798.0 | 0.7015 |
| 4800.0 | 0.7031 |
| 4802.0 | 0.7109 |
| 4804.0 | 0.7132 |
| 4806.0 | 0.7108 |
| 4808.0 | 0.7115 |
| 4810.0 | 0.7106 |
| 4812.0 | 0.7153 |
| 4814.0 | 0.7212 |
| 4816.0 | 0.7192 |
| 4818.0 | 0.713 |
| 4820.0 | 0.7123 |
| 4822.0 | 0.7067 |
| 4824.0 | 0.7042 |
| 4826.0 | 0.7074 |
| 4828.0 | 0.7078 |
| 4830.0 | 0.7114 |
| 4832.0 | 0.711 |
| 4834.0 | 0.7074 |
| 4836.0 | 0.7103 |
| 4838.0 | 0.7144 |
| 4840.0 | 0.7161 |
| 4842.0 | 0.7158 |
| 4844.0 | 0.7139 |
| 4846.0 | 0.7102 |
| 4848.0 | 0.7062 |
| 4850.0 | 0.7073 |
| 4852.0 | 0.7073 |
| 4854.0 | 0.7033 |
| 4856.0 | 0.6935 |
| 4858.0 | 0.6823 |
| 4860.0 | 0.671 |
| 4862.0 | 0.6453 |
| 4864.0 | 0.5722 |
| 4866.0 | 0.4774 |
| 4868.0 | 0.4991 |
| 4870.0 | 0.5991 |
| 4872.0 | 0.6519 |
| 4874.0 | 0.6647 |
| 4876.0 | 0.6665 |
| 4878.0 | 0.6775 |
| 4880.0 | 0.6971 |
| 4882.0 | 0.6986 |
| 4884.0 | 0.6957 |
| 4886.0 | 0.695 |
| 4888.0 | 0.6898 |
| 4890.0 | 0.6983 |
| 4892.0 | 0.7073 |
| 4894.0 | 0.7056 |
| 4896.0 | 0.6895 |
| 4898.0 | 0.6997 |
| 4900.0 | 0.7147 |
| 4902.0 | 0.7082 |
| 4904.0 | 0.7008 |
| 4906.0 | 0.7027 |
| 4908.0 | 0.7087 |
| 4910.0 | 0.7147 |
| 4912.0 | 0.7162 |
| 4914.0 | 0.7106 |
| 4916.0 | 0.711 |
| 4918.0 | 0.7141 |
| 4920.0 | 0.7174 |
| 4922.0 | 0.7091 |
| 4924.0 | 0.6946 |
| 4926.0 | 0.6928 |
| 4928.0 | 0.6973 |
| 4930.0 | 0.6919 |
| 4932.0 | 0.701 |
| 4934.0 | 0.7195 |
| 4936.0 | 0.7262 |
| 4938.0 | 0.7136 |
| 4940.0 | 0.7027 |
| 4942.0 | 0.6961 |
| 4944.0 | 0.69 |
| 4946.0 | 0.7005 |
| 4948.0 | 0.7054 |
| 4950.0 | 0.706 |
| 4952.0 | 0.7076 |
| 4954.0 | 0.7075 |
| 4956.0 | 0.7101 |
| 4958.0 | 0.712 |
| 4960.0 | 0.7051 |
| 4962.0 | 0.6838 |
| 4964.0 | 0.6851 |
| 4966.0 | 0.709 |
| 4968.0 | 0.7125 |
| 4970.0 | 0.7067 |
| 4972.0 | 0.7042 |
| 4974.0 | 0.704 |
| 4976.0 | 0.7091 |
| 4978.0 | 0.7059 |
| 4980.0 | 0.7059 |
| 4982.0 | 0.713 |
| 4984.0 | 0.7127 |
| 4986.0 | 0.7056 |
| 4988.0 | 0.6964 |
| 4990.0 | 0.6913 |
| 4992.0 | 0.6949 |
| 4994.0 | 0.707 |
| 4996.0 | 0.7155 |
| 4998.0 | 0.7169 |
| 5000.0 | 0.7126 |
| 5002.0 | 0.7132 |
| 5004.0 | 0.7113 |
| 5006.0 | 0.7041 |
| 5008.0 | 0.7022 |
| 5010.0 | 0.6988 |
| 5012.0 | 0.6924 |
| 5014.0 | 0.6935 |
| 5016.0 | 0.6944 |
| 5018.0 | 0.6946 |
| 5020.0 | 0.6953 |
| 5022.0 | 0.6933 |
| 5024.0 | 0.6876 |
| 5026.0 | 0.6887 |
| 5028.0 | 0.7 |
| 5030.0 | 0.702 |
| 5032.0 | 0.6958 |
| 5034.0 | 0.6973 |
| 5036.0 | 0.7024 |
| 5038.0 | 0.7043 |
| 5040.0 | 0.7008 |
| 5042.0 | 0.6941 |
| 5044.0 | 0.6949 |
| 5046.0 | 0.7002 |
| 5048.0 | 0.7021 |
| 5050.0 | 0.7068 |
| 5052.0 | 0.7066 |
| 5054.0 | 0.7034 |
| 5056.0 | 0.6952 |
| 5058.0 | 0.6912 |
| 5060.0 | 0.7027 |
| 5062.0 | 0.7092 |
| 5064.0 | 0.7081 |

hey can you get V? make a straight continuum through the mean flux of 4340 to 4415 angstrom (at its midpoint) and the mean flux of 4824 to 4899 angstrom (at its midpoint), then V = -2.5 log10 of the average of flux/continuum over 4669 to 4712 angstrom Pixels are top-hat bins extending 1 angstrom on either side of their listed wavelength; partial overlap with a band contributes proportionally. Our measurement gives -0.06 mag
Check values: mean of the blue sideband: 0.694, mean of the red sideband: 0.679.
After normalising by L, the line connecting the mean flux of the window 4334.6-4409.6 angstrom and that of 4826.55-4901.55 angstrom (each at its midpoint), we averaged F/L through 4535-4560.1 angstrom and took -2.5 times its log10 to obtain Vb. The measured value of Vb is -0.04 mag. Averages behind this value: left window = 0.692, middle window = 0.715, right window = 0.68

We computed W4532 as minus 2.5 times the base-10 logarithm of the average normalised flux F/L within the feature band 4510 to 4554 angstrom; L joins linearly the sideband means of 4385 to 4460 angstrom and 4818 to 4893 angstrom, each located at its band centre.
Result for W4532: -0.020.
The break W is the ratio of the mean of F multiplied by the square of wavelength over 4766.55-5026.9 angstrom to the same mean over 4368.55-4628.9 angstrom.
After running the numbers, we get 1.15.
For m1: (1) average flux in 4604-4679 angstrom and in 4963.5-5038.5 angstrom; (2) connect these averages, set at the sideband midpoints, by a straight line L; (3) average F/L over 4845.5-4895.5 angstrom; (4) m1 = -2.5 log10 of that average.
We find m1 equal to 0.07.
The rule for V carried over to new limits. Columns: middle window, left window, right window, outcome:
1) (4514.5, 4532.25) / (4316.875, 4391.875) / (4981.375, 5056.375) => -0.055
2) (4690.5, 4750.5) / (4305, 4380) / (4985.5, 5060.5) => -0.042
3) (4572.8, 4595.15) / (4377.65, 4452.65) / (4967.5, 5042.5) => -0.026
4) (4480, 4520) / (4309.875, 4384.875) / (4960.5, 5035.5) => -0.046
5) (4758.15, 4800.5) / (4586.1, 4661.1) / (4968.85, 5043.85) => 0.005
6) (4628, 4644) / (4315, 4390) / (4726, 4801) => -0.035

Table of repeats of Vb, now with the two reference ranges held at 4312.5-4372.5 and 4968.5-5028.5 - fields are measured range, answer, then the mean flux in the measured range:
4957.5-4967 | 0.00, 0.698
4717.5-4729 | -0.03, 0.716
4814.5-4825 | -0.02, 0.712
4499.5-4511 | -0.05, 0.718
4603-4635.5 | -0.05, 0.725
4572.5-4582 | -0.08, 0.74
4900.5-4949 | -0.01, 0.706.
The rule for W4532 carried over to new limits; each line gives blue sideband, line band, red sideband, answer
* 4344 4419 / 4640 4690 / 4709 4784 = -0.01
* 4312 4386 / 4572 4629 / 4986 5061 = -0.05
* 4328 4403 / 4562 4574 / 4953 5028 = -0.05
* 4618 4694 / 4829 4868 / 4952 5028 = 0.05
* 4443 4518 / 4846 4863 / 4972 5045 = 0.02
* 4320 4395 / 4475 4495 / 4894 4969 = -0.05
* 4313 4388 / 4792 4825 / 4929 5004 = -0.01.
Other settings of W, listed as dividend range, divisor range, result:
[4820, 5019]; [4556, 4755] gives 1.08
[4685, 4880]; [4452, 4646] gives 1.08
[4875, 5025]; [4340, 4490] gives 1.25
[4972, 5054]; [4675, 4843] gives 1.09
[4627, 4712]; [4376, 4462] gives 1.13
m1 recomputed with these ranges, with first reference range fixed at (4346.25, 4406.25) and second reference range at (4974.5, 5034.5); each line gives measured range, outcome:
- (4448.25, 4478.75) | -0.021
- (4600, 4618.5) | -0.028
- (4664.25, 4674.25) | -0.036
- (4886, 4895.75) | 0.006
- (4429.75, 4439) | -0.011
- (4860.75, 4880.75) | 0.145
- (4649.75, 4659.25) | -0.029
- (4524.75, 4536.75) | -0.024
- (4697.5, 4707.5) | -0.040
